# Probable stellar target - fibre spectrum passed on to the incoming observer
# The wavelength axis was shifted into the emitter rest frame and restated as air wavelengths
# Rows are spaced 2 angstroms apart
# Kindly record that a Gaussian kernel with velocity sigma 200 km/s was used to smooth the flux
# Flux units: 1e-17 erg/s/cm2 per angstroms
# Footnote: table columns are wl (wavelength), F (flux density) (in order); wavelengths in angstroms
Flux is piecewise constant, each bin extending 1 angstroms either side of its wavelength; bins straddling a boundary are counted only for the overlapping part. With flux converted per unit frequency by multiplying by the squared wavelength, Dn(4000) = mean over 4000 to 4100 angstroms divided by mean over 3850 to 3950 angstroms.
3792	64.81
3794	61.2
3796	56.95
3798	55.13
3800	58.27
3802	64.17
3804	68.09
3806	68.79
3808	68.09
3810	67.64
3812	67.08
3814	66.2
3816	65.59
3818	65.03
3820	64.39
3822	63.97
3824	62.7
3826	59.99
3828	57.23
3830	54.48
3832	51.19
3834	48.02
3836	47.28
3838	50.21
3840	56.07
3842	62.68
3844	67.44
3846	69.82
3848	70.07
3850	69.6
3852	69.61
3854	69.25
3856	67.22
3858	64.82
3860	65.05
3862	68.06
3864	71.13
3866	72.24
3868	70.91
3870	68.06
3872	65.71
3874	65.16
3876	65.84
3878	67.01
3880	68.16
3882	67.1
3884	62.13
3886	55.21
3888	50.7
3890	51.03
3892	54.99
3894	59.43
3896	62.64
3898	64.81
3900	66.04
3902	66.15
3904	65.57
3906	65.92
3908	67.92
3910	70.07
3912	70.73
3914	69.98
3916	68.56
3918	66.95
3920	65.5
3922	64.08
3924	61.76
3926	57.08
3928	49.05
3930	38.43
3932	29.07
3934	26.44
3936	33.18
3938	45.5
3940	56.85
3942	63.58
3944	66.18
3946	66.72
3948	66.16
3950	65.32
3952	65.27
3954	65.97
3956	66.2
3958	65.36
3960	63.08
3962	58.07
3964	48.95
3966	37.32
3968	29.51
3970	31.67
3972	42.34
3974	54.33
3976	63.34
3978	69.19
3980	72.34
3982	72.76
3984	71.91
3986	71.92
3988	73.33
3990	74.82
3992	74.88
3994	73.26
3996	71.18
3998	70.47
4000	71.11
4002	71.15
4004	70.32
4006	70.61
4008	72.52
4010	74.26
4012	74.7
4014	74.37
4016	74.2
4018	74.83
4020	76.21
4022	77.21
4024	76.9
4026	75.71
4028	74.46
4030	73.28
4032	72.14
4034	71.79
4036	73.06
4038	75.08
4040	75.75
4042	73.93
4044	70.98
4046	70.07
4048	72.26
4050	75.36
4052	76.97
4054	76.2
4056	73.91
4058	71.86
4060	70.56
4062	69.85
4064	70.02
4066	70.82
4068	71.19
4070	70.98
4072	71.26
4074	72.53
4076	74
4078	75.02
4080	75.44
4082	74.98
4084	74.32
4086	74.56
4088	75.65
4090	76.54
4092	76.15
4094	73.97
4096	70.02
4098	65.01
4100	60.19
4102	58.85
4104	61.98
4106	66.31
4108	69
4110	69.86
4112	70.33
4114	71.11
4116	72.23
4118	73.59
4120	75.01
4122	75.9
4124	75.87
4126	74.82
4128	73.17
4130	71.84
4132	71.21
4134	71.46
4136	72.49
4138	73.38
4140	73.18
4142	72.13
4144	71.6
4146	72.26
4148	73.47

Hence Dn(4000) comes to 1.28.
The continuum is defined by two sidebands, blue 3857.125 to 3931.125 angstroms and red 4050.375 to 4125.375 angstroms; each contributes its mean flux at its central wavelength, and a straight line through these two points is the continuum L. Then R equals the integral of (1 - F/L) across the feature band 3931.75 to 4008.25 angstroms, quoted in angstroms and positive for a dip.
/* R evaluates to 7.0 angstroms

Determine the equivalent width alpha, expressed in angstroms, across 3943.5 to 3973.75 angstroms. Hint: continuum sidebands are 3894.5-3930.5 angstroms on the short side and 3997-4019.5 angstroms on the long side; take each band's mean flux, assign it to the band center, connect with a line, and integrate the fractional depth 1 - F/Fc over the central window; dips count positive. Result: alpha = 5.4 angstroms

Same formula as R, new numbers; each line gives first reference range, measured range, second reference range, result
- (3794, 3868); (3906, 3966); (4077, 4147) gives 7.16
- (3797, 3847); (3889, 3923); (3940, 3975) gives -3.87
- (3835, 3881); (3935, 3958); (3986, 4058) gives 3.18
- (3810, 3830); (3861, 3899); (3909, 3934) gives -2.22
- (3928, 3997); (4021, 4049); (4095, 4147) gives -4.44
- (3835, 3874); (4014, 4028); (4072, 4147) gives -1.21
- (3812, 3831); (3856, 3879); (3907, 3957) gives -2.55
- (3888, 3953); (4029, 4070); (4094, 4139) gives -3.91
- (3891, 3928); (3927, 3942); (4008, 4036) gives 5.70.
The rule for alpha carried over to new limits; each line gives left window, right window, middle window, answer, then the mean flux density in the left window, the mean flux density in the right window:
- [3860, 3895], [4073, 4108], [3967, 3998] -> 1.8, 63.7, 70.9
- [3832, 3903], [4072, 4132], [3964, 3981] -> 4.3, 63.2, 71.6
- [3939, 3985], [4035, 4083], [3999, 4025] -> -2.9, 59.2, 73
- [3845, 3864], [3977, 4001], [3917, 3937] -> 6.0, 68.3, 72.3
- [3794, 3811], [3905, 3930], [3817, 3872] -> 0.2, 63.3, 63.7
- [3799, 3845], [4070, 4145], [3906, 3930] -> 0.4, 61.1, 71.7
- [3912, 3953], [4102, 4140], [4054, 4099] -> -3.2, 56.6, 71.3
